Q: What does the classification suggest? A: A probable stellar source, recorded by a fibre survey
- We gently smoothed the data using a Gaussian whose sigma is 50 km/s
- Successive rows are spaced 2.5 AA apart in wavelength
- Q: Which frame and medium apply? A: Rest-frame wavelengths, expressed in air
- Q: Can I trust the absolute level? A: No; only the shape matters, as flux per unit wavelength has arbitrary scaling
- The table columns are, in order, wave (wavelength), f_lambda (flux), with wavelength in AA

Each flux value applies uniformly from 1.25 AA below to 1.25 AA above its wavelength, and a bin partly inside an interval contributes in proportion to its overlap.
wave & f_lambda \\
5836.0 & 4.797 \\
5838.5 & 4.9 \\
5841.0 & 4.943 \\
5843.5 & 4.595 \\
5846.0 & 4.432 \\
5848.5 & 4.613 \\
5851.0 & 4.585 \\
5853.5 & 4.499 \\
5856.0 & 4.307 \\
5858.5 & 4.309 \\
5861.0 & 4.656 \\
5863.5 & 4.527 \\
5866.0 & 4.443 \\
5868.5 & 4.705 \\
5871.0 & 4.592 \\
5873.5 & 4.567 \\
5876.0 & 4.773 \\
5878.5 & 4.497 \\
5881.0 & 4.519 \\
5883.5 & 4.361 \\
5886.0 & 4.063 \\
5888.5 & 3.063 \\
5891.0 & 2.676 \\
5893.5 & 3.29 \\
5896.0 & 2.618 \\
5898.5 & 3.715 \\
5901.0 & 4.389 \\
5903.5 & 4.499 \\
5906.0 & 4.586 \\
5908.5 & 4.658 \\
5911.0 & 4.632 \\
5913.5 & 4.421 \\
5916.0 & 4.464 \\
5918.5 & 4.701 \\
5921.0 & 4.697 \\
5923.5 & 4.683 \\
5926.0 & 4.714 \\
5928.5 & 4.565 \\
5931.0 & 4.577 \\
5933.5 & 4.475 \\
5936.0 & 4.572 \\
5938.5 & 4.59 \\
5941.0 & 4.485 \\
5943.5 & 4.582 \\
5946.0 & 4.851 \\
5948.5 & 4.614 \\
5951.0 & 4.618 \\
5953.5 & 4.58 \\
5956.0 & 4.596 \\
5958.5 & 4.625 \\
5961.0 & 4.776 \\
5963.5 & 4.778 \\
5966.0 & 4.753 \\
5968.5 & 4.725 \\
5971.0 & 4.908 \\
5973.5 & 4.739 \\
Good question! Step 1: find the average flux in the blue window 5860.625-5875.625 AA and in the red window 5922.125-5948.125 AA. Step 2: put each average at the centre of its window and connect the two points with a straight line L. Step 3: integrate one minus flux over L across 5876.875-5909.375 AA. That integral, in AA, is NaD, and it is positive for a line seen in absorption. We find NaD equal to 4.8 AA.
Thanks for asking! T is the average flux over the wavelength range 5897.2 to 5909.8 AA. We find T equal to 4.36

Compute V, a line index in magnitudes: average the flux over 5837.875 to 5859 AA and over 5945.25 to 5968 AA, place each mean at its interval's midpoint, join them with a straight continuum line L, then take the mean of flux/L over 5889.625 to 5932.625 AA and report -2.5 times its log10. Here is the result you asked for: 0.101 mag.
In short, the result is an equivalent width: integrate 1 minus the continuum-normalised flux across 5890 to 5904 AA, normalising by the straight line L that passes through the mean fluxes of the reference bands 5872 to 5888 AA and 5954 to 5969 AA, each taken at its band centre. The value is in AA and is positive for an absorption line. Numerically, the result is 3.0 AA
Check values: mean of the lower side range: 4.4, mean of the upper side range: 4.7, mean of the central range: 3.49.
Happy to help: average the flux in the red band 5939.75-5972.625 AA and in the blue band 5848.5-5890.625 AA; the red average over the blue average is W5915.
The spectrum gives 1.1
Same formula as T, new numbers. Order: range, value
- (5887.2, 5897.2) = 2.92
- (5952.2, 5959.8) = 4.6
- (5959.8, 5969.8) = 4.76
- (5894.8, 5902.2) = 3.57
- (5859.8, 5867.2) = 4.54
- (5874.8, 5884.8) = 4.53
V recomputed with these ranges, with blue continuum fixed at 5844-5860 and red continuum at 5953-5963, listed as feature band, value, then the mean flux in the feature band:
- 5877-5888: 0.06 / 4.28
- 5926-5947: 0.01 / 4.59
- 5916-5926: -0.02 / 4.67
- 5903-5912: -0.01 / 4.6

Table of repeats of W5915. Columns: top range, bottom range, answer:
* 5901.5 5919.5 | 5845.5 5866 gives 1.01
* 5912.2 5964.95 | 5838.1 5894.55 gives 1.06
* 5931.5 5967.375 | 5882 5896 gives 1.35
